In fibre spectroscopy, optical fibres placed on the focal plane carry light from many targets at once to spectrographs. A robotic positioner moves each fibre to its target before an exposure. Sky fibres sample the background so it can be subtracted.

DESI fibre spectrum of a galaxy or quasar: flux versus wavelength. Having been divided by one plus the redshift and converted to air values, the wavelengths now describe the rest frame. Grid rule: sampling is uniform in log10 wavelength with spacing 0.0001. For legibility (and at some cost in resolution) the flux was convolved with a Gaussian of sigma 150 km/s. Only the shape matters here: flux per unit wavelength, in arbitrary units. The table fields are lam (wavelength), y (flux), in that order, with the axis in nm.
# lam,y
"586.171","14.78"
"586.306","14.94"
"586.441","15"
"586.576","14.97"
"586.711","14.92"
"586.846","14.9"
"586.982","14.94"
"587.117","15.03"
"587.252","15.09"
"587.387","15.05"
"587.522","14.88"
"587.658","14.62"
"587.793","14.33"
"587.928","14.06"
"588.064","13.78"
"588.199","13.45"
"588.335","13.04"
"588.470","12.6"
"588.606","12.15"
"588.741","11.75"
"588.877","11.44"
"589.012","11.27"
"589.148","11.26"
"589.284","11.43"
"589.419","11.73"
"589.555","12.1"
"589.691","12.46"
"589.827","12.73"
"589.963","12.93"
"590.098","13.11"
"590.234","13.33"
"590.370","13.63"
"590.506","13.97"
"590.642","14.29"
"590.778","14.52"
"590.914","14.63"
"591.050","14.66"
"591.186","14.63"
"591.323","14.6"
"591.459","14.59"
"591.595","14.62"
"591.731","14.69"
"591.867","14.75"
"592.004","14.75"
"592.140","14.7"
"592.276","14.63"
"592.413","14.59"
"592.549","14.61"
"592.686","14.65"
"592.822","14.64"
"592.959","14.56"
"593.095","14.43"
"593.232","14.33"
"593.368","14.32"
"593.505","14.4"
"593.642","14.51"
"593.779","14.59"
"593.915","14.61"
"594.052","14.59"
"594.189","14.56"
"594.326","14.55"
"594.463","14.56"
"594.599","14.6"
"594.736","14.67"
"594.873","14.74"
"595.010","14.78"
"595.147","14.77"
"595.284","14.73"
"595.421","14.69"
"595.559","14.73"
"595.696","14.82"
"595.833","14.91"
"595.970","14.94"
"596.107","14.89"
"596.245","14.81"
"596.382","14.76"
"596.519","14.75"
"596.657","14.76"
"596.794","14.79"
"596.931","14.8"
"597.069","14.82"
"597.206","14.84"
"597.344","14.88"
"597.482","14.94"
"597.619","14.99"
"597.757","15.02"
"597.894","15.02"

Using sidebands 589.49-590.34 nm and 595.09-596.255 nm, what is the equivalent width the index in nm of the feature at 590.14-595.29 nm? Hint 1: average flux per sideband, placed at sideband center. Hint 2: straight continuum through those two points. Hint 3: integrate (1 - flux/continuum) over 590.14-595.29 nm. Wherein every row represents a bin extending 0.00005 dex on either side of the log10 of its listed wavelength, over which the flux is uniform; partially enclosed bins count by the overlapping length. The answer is -0.28 nm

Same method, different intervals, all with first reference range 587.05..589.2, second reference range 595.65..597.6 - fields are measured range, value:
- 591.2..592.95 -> -0.07 nm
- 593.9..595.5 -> -0.02 nm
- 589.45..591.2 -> 0.03 nm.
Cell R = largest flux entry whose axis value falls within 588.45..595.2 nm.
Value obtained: 14.78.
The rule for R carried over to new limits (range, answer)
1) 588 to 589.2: 13.78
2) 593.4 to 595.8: 14.82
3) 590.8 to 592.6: 14.75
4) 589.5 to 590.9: 14.52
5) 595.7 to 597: 14.94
